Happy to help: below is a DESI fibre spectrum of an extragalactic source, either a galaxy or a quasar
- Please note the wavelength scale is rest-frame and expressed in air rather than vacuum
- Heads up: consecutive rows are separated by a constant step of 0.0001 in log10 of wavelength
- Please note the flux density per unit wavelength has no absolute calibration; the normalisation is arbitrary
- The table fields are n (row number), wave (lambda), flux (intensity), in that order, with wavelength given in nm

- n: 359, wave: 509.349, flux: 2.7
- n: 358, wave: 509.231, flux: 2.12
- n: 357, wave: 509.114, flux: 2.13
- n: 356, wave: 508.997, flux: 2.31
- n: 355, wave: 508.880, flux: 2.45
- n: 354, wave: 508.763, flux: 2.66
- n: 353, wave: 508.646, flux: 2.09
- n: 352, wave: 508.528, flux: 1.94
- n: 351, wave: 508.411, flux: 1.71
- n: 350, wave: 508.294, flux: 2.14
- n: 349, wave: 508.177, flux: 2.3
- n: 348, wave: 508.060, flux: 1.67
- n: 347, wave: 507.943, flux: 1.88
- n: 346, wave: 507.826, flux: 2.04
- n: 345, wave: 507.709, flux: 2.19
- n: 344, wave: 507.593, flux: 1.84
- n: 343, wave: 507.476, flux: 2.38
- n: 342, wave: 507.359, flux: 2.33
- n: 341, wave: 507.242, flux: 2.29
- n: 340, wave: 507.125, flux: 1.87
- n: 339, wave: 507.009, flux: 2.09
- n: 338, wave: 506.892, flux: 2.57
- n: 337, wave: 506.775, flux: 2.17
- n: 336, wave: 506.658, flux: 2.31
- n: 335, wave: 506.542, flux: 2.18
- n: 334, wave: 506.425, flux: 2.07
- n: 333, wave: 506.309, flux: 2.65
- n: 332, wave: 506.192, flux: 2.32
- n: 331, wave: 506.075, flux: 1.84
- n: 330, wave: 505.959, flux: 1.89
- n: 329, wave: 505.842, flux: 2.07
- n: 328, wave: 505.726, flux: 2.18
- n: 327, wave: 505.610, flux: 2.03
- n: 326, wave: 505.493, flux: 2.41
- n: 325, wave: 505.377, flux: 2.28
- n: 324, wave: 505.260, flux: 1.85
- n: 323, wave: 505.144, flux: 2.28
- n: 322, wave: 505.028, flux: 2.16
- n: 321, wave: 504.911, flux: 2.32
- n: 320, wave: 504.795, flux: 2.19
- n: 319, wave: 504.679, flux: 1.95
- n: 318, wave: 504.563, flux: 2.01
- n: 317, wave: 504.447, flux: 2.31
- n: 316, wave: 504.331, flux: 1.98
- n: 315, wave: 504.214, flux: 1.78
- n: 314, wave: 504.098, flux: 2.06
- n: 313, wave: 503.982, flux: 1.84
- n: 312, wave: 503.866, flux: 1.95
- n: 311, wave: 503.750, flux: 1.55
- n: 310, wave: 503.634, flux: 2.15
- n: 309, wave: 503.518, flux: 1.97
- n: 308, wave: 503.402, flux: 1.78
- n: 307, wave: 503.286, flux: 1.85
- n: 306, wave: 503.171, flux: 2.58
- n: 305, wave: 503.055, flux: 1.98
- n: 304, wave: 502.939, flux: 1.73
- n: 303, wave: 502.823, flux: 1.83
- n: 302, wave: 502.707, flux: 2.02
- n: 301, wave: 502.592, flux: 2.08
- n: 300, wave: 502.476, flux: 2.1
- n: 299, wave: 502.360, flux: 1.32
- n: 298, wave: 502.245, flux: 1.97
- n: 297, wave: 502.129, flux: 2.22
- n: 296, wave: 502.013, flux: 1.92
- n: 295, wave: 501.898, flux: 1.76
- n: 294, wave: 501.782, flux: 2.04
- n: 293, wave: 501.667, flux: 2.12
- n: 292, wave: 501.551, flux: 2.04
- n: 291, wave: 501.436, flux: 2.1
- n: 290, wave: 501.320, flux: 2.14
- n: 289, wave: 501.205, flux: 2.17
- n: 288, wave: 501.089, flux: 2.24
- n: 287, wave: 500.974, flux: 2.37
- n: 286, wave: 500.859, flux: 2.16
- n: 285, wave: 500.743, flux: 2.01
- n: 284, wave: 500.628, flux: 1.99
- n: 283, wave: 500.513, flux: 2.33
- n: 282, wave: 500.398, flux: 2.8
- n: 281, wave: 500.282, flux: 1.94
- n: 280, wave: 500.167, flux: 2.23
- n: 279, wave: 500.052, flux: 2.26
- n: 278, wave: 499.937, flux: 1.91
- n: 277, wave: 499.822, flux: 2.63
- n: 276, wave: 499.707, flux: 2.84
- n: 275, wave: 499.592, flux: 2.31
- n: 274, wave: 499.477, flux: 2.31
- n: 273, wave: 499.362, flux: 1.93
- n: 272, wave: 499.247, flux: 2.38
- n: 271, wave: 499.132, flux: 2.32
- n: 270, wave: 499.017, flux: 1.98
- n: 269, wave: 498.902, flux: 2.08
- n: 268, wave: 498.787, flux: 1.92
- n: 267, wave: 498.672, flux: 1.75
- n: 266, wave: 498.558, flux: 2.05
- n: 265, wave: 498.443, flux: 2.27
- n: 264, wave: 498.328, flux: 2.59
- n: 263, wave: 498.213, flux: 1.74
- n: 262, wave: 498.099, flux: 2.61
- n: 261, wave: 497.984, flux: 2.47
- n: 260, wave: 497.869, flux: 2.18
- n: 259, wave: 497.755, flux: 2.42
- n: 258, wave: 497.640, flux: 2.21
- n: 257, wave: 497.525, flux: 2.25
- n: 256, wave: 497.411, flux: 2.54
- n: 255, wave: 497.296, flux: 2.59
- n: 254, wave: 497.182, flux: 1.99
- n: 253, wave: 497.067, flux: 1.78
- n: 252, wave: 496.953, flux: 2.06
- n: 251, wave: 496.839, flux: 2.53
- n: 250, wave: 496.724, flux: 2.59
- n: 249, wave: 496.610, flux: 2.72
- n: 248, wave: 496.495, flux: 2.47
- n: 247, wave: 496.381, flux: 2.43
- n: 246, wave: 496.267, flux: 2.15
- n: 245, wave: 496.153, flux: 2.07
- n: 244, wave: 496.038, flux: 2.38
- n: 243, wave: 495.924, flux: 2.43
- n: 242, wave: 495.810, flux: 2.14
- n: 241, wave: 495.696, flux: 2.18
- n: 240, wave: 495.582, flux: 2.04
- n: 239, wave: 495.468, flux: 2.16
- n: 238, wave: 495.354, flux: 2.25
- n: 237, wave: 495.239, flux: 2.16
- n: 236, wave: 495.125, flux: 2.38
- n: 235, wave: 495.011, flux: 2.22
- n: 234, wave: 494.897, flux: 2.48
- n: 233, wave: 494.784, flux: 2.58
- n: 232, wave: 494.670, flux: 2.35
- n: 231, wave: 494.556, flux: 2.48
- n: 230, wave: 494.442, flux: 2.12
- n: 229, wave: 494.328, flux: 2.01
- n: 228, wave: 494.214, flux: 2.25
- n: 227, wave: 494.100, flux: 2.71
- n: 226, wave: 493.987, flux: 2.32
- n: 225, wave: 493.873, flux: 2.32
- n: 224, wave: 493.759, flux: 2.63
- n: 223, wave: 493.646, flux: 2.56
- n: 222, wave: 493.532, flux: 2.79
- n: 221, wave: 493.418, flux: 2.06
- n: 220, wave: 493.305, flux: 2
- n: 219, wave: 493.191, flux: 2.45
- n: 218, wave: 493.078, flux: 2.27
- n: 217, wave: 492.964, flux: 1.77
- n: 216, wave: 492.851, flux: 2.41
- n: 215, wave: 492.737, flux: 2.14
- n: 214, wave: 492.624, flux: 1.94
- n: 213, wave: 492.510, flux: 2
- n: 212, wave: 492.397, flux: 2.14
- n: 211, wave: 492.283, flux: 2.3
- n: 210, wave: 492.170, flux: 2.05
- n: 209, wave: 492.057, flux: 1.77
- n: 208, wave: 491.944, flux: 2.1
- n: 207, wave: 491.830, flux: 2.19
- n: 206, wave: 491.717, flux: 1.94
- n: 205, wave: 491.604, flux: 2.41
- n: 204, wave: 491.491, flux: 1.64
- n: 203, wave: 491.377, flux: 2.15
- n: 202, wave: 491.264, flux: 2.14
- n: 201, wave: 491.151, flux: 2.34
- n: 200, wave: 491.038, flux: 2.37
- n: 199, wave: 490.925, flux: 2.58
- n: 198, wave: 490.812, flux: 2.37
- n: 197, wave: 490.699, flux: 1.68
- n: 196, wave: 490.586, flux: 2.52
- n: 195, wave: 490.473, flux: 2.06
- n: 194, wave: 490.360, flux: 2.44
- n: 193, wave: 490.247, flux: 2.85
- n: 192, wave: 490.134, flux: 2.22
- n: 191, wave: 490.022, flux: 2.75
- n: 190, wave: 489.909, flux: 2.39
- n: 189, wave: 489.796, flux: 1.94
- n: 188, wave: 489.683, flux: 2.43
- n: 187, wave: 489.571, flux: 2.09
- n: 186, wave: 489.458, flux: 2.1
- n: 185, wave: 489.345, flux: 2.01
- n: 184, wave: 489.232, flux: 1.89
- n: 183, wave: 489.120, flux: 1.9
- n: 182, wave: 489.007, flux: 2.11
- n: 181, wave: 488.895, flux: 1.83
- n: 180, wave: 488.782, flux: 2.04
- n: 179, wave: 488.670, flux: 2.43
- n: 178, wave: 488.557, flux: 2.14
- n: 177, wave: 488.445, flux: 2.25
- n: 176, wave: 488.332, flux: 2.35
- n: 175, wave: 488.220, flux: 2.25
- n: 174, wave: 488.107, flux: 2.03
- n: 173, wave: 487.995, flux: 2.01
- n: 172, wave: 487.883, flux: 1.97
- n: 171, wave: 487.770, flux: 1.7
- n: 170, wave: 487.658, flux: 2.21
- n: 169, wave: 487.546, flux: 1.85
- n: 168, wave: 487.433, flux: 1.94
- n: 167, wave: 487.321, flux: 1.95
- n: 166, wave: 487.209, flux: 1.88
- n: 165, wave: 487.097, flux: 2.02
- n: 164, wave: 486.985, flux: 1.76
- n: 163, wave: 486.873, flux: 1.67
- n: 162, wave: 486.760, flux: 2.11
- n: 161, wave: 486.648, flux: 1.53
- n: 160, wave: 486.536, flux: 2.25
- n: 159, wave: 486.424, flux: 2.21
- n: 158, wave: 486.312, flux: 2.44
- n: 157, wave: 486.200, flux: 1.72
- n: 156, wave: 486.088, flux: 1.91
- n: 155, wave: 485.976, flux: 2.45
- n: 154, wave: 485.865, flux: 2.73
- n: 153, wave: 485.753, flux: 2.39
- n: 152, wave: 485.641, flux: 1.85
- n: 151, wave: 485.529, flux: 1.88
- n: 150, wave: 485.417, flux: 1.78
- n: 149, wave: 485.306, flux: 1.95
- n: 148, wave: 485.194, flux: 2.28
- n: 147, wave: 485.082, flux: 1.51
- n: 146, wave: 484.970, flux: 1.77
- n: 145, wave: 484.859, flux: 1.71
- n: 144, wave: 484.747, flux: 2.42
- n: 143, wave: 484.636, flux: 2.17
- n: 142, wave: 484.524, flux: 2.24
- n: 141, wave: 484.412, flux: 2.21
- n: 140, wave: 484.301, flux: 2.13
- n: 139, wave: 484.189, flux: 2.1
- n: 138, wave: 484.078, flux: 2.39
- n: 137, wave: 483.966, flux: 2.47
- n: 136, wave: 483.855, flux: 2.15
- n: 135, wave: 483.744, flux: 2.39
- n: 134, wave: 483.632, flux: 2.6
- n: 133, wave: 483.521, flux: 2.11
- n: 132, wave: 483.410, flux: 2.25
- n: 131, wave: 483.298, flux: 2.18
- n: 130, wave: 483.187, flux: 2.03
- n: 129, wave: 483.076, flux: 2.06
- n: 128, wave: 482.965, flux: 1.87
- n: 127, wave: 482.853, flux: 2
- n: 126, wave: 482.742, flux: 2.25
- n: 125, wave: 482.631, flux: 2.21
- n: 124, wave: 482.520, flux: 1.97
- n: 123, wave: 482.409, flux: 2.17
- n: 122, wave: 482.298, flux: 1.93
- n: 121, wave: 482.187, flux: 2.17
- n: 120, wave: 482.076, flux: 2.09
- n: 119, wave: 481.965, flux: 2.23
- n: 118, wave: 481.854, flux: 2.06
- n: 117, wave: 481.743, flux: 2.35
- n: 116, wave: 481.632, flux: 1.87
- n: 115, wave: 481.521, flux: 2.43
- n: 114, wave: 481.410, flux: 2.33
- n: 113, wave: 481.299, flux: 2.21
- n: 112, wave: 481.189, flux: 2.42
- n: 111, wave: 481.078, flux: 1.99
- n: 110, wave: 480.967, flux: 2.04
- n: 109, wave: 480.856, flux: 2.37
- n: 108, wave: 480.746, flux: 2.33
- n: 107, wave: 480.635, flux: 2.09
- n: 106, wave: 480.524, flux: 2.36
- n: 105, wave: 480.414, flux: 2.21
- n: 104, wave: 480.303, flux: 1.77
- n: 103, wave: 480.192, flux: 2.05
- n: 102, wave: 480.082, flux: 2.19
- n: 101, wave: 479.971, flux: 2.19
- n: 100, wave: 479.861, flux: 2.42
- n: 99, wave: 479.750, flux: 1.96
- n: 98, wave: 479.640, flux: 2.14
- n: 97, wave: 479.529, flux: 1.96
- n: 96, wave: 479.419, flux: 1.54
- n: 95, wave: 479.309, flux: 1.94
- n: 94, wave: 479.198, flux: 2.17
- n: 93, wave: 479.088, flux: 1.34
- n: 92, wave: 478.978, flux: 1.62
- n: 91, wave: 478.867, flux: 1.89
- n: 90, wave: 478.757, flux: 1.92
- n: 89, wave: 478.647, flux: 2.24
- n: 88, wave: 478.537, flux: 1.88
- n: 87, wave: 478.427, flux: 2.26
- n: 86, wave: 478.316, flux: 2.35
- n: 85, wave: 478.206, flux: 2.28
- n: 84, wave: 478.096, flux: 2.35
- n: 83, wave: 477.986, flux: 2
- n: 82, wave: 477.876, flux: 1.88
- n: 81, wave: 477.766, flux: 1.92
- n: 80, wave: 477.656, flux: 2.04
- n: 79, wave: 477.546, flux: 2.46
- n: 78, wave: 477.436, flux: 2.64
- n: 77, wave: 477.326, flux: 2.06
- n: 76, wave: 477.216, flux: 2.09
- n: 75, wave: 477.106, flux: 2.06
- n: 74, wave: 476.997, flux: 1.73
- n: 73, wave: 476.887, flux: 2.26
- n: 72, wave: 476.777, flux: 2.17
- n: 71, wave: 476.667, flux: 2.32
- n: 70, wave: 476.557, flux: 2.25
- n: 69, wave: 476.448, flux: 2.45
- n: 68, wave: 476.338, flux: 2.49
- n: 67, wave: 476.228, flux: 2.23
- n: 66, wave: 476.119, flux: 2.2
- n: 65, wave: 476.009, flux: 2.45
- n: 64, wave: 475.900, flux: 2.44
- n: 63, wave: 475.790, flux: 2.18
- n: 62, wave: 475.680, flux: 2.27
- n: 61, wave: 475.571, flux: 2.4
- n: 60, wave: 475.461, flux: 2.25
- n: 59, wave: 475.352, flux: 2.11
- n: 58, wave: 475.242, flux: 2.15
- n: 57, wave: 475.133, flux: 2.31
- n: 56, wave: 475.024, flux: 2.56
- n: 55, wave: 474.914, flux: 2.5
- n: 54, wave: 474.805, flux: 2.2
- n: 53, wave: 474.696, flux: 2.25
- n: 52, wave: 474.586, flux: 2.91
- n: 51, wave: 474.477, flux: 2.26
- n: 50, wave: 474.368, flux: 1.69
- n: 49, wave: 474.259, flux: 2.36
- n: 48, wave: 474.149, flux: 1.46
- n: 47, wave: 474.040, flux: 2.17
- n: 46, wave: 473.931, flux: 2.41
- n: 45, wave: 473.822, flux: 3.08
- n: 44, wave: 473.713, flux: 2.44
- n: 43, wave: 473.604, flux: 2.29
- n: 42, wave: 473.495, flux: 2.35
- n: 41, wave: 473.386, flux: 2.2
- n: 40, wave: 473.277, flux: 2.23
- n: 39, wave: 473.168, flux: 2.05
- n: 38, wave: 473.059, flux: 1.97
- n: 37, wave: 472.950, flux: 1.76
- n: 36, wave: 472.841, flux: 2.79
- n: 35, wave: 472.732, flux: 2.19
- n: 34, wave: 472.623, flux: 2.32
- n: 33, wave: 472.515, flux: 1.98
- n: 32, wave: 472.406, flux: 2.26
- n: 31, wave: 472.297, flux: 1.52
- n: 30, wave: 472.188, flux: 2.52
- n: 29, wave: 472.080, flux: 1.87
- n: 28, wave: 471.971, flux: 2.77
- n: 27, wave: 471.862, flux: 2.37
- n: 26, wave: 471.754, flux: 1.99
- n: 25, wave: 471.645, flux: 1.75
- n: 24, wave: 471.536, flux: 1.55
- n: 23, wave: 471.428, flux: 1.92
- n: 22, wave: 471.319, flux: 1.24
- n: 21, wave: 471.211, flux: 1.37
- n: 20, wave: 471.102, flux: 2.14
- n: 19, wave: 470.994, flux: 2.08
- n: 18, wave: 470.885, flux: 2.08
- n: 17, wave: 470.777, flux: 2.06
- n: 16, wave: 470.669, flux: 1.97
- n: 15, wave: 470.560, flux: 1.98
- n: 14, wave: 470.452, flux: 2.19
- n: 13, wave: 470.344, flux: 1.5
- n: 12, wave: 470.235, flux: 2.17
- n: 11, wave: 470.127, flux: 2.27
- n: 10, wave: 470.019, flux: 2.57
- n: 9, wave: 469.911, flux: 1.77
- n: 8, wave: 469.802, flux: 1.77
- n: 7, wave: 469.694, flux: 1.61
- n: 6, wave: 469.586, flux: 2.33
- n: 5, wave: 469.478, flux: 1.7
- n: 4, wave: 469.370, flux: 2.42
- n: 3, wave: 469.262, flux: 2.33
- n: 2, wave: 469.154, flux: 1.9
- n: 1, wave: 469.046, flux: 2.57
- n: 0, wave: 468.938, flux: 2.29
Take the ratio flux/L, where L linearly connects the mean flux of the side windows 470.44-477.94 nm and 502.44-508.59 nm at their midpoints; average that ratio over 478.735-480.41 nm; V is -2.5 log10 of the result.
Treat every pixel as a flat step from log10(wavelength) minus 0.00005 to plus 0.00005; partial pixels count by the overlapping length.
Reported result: 0.11 mag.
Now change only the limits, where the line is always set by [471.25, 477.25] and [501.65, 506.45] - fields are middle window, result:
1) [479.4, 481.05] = 0.02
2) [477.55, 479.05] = 0.06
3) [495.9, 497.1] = -0.13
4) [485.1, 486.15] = 0.01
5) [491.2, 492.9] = 0.01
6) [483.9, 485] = -0.01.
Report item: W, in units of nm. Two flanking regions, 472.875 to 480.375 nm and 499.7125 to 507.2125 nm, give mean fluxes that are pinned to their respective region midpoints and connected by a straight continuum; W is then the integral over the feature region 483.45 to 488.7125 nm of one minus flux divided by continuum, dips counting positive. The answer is 0.13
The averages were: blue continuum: 2.17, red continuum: 2.1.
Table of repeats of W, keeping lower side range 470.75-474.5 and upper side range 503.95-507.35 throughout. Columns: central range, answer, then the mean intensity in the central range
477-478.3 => -0.028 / 2.15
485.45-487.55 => 0.086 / 2.03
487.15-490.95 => -0.051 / 2.15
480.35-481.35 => -0.053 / 2.22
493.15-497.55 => -0.404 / 2.32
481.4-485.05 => -0.073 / 2.15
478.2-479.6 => 0.109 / 1.94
